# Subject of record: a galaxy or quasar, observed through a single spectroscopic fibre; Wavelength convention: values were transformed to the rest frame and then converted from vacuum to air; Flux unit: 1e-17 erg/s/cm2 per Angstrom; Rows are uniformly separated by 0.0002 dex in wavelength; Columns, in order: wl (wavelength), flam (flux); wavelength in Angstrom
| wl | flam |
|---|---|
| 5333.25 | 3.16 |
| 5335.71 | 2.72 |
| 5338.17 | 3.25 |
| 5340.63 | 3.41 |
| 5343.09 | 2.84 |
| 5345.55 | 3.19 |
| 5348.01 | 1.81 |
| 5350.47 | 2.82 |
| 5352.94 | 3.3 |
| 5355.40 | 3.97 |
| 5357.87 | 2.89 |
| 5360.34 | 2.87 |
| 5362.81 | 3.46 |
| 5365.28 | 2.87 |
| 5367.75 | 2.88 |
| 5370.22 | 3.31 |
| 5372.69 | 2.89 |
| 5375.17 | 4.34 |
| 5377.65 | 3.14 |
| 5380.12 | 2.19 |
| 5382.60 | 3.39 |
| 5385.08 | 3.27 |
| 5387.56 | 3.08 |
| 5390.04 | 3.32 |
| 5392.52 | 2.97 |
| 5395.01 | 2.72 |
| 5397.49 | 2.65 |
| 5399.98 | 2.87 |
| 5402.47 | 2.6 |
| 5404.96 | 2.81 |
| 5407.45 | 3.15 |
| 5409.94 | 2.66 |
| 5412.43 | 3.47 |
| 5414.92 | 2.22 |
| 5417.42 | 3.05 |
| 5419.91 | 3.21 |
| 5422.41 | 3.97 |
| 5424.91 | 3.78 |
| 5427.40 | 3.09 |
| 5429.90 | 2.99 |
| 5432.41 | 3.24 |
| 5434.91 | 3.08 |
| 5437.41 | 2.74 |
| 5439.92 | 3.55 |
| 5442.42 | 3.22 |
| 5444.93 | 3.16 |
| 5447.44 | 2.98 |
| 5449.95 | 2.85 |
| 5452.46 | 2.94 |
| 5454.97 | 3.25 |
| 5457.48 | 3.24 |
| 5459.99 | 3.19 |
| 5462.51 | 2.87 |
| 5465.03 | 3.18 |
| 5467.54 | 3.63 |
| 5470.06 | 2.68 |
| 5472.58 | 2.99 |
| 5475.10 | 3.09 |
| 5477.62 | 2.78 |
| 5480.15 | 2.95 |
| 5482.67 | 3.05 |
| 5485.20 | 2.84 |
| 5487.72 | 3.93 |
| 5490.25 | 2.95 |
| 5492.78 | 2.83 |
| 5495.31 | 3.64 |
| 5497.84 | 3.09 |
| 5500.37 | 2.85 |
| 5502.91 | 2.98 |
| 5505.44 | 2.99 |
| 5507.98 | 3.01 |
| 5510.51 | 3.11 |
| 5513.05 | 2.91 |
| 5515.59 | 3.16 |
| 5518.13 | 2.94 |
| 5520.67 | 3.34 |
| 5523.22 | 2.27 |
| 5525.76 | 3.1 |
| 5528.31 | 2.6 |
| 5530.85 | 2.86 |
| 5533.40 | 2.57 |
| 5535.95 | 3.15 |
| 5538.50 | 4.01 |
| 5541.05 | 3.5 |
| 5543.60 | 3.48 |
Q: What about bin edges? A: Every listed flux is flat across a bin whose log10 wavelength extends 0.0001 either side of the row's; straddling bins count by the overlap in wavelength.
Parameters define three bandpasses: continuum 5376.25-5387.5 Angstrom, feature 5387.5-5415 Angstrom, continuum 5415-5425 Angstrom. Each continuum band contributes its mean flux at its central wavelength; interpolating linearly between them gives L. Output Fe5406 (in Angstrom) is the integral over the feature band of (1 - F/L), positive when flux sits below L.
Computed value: 2.4 Angstrom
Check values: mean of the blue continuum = 3.03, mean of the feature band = 2.9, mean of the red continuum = 3.32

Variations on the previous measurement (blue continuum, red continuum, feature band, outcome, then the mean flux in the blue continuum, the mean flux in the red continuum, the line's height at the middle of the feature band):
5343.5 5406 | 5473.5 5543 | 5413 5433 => -1.1 Angstrom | 3.02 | 3.06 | 3.04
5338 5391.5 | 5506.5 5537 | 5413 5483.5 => -2.4 Angstrom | 3.11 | 2.92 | 3.01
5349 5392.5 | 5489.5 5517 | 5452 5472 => -0.3 Angstrom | 3.16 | 3.05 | 3.08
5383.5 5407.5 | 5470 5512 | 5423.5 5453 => -1.5 Angstrom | 2.94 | 3.05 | 2.99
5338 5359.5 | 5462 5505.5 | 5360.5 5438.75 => -0.5 Angstrom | 3.04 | 3.08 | 3.06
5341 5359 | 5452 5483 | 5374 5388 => -1.0 Angstrom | 3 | 3.07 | 3.02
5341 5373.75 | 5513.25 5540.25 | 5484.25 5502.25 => -0.9 Angstrom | 3.02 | 3.01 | 3.01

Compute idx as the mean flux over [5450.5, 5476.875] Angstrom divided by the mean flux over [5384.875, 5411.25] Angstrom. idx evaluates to 1.1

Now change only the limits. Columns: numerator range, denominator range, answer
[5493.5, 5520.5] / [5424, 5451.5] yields 0.98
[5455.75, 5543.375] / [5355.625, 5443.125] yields 0.99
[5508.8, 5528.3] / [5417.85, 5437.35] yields 0.90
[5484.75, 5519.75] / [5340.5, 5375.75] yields 1.00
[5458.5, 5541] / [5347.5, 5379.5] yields 0.98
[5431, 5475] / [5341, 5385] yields 1.01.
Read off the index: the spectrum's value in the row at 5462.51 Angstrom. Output 2.87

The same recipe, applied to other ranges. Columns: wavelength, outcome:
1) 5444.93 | 3.16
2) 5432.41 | 3.24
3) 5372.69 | 2.89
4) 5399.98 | 2.87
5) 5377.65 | 3.14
